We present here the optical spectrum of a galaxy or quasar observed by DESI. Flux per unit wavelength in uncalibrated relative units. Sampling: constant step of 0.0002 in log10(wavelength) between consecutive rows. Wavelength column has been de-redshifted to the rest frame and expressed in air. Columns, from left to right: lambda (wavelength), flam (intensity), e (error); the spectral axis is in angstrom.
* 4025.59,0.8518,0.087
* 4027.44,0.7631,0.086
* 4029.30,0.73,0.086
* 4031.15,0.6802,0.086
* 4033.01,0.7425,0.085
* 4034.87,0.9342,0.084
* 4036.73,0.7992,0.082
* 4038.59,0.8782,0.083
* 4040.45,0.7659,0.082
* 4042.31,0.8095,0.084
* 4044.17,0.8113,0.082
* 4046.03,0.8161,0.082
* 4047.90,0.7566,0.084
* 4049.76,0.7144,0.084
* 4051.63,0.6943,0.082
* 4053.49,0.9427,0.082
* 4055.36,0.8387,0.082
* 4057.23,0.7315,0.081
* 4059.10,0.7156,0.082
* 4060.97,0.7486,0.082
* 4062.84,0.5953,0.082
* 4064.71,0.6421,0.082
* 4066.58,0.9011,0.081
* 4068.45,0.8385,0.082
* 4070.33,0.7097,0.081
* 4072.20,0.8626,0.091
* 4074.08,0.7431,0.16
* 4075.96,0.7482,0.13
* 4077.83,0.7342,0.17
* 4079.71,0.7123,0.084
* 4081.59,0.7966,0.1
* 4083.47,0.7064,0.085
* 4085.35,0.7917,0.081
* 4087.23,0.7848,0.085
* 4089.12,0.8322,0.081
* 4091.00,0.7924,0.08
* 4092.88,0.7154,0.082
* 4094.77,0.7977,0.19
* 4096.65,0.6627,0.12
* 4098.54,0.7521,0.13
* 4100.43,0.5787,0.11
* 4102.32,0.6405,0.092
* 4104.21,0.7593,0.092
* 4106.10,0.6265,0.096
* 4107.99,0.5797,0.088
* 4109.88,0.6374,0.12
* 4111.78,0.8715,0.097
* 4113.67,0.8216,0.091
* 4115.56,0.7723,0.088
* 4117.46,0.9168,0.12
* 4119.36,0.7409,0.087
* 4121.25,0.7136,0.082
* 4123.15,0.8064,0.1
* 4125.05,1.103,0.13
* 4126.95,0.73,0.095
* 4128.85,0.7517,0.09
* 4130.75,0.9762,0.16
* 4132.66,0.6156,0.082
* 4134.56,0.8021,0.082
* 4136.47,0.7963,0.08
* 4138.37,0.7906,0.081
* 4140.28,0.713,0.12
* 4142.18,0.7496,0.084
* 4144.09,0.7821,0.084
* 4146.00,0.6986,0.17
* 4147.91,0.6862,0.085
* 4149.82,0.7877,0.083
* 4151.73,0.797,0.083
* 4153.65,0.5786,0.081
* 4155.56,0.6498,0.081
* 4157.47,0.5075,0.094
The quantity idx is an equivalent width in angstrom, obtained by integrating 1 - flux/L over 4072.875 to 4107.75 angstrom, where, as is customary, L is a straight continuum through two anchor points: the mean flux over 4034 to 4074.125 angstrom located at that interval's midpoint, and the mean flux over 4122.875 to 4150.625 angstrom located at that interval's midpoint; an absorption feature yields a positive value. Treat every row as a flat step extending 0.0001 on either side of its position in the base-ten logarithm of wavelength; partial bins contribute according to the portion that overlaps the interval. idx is 2.5 angstrom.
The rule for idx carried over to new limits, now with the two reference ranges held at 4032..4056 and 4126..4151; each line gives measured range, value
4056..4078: 1.3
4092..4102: 1.1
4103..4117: 0.8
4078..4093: 0.4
